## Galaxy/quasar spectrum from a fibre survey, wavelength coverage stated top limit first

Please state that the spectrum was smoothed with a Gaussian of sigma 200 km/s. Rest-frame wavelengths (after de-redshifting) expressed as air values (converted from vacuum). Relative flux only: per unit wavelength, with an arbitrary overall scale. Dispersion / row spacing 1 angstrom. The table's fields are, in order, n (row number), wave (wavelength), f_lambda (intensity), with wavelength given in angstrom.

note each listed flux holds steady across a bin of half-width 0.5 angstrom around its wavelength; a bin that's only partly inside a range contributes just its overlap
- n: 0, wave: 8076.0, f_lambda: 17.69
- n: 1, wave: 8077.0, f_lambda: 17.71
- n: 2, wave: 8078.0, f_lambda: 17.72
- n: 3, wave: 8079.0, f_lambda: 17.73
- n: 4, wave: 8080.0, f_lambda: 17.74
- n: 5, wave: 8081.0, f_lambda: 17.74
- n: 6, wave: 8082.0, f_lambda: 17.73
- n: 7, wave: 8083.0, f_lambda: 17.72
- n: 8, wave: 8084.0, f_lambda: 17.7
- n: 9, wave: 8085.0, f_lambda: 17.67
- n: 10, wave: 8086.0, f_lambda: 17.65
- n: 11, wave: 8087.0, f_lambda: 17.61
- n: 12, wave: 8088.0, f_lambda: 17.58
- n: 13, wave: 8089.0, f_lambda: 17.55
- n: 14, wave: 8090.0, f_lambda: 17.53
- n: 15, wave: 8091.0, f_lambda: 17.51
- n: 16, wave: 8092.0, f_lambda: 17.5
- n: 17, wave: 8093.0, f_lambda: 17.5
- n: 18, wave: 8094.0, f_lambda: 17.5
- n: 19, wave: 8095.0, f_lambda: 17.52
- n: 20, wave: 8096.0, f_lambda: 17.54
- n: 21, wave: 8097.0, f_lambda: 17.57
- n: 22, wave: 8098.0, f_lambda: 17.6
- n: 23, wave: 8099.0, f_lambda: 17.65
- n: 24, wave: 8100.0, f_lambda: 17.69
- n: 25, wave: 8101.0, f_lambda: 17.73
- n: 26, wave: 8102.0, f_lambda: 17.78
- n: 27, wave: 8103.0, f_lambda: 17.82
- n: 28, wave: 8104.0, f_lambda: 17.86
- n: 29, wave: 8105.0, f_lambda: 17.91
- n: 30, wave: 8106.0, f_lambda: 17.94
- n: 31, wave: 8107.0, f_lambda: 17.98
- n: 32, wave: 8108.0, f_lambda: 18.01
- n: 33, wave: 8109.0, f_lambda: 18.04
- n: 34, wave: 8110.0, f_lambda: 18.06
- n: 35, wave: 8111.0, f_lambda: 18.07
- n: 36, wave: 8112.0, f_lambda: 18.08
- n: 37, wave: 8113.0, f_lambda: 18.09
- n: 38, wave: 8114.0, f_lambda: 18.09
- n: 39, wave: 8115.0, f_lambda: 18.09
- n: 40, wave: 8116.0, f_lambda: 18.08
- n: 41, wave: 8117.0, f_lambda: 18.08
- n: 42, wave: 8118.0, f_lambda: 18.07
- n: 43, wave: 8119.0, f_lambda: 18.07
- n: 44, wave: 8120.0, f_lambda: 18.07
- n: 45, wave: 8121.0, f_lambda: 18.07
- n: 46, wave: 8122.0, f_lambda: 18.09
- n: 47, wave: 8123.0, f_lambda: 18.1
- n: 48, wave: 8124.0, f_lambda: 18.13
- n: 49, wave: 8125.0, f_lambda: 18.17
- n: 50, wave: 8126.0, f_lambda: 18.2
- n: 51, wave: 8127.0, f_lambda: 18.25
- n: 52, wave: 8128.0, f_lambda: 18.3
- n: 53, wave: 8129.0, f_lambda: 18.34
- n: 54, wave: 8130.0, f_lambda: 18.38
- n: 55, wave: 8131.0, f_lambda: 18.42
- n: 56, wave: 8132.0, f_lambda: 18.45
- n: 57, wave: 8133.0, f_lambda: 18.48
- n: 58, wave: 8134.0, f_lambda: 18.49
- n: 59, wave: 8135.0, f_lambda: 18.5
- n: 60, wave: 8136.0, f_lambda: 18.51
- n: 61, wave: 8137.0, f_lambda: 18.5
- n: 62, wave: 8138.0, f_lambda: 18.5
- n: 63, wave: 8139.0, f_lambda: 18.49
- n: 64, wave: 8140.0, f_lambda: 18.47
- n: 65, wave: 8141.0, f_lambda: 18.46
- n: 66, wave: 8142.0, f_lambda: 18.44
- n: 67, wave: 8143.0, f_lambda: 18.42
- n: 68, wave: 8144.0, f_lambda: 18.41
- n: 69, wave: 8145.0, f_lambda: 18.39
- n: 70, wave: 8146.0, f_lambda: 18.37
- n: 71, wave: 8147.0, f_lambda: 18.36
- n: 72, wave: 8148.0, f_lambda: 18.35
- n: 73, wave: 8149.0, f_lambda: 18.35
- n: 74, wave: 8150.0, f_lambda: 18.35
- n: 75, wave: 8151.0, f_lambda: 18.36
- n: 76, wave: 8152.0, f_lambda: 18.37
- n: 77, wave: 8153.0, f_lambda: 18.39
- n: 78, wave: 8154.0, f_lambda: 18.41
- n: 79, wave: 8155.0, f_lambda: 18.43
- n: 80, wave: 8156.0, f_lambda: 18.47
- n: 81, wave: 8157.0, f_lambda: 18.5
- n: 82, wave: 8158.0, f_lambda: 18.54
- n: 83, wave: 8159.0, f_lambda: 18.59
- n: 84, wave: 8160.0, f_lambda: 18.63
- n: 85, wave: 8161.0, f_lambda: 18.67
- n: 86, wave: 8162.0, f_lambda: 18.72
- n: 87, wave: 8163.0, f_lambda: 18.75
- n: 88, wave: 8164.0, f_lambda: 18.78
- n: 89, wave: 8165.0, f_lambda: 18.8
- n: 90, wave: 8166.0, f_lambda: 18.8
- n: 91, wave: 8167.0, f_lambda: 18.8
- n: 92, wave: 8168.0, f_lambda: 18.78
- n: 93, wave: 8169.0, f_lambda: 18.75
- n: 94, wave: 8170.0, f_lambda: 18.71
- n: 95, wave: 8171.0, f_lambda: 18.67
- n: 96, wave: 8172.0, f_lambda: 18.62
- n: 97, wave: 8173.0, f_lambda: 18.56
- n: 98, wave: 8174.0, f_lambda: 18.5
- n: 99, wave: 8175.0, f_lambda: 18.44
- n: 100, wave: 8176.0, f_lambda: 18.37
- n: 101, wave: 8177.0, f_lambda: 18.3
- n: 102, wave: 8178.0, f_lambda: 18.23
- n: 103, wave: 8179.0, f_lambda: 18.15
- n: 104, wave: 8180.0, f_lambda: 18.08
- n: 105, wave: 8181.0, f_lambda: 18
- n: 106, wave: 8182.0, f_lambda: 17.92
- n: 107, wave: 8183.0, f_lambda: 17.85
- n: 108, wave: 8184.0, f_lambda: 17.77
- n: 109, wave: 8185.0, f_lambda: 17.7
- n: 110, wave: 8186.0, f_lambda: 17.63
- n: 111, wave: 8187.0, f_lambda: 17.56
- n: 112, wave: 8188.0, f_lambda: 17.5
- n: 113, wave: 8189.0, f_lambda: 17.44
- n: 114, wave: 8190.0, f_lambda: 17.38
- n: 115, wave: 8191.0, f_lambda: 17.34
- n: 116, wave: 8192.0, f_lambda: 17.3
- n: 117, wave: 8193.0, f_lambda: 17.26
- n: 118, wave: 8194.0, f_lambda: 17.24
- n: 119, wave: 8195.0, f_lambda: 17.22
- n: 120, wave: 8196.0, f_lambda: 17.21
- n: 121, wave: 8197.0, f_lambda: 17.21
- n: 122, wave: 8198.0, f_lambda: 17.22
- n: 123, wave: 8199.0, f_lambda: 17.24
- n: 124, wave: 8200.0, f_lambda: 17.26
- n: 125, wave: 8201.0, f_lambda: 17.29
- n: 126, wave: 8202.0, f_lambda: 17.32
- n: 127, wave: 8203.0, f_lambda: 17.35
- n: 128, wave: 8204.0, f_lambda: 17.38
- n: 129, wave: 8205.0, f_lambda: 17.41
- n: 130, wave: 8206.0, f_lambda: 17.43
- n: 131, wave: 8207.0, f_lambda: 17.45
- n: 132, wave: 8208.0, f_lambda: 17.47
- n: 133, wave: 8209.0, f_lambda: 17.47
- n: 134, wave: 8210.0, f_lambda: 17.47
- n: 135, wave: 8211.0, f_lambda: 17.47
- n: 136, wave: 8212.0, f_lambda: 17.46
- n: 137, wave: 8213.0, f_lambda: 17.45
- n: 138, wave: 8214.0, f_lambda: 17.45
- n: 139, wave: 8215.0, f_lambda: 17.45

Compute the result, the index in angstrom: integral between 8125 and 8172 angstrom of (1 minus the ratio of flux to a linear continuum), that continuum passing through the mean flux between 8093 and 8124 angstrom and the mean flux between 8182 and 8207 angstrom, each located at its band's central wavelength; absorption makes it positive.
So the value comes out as -2.2 angstrom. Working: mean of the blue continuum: 17.9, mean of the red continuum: 17.4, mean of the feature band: 18.5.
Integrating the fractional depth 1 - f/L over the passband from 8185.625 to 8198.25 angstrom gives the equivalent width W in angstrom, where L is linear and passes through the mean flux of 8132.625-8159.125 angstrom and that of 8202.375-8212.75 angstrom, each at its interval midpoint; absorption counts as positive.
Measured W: 0.2 angstrom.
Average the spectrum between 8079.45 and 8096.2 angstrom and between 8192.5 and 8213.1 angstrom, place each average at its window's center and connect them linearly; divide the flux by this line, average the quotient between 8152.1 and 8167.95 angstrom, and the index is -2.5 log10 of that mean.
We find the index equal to -0.071 mag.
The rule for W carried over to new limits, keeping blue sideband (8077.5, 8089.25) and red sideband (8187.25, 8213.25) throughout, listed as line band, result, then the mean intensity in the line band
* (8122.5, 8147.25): -1.2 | 18.4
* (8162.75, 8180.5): -1.1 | 18.6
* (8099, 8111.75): -0.2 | 17.9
